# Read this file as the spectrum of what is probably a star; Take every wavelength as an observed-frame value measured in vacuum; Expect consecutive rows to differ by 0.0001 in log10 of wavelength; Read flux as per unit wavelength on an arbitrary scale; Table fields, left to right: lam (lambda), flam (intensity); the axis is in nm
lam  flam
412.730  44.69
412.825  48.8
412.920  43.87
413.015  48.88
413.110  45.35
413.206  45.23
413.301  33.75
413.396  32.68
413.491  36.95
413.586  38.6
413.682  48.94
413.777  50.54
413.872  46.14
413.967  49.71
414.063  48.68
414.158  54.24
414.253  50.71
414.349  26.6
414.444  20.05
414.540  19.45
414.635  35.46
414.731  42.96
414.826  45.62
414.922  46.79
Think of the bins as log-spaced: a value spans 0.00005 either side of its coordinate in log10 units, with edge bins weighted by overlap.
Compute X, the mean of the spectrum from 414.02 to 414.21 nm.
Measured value 51.7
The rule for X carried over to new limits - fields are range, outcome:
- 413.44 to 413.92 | 44.2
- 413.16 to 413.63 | 37.5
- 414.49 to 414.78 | 32.6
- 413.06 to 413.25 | 45.2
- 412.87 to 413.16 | 46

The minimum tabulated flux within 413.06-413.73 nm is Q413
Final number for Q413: 32.68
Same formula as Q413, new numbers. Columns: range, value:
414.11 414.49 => 20.05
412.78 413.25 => 43.87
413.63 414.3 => 46.14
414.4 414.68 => 19.45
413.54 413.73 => 38.6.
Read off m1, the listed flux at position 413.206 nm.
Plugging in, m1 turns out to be 45.23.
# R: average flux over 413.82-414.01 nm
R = 48.1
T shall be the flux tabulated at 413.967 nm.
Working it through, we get 49.71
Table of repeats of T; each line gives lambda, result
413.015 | 48.88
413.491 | 36.95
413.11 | 45.35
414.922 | 46.79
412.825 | 48.8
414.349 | 26.6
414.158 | 54.24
